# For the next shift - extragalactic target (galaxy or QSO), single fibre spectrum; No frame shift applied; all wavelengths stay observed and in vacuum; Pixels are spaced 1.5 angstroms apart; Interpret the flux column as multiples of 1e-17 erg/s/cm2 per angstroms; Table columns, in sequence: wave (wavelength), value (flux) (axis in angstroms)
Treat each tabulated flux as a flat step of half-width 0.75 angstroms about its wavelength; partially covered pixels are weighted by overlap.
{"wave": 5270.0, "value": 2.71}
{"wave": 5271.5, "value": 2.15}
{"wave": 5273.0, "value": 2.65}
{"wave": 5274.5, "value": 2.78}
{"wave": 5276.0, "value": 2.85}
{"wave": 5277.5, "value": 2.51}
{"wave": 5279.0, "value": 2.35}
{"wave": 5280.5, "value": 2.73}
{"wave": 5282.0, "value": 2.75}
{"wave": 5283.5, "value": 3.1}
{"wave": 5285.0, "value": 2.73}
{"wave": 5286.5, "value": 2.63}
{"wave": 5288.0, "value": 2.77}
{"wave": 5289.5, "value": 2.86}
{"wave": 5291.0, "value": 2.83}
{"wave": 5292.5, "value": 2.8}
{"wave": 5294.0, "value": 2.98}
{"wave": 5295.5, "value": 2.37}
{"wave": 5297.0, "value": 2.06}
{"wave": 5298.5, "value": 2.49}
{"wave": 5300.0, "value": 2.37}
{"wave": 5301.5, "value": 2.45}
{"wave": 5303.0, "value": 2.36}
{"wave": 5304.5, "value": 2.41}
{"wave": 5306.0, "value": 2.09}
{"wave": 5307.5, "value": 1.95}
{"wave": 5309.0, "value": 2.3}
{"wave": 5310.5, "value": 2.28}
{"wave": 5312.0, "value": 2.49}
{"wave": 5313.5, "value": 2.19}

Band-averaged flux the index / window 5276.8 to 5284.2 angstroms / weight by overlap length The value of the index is 2.69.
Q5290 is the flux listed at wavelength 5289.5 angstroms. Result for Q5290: 2.86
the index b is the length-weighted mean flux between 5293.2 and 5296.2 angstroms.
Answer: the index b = 2.68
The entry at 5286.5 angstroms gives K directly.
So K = 2.63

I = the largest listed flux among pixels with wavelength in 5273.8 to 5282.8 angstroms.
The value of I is 2.85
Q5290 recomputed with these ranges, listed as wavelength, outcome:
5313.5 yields 2.19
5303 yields 2.36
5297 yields 2.06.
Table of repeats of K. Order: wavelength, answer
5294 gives 2.98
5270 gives 2.71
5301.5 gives 2.45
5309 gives 2.3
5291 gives 2.83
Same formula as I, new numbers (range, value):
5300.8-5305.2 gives 2.45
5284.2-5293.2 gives 2.86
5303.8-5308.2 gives 2.41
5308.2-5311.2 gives 2.3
